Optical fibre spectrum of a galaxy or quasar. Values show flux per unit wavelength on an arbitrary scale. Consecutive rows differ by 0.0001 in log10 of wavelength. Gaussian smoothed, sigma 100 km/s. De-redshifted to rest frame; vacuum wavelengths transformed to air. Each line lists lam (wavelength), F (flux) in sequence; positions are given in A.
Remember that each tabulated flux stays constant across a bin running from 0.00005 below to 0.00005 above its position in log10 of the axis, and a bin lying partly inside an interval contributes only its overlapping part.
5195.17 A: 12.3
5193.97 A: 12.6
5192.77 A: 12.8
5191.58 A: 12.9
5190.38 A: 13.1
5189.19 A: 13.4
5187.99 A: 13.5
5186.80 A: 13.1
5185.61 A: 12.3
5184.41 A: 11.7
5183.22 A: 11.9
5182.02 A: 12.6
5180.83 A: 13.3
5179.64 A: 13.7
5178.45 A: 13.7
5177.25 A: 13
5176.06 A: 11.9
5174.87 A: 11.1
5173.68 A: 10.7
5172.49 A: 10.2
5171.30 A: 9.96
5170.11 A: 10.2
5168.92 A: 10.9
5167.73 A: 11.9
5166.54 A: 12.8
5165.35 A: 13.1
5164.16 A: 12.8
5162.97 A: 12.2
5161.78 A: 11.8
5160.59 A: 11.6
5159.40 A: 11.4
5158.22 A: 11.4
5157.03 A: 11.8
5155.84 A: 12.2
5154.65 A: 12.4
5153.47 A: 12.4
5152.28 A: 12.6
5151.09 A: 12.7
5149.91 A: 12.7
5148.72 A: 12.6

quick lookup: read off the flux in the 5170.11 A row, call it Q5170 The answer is 10.2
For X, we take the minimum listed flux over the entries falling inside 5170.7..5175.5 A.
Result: 9.96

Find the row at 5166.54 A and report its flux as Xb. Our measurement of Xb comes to 12.8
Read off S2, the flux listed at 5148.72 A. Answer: 12.6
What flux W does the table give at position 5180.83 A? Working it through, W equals 13.3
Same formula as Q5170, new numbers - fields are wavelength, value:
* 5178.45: 13.7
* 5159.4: 11.4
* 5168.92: 10.9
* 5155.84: 12.2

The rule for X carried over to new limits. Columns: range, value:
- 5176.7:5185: 11.7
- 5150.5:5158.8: 11.4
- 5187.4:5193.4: 12.8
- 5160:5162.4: 11.6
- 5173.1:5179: 10.7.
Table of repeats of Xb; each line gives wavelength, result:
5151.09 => 12.7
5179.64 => 13.7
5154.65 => 12.4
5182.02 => 12.6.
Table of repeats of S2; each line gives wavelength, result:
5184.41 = 11.7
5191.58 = 12.9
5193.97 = 12.6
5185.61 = 12.3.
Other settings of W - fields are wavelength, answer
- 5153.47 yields 12.4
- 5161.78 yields 11.8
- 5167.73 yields 11.9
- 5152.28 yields 12.6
